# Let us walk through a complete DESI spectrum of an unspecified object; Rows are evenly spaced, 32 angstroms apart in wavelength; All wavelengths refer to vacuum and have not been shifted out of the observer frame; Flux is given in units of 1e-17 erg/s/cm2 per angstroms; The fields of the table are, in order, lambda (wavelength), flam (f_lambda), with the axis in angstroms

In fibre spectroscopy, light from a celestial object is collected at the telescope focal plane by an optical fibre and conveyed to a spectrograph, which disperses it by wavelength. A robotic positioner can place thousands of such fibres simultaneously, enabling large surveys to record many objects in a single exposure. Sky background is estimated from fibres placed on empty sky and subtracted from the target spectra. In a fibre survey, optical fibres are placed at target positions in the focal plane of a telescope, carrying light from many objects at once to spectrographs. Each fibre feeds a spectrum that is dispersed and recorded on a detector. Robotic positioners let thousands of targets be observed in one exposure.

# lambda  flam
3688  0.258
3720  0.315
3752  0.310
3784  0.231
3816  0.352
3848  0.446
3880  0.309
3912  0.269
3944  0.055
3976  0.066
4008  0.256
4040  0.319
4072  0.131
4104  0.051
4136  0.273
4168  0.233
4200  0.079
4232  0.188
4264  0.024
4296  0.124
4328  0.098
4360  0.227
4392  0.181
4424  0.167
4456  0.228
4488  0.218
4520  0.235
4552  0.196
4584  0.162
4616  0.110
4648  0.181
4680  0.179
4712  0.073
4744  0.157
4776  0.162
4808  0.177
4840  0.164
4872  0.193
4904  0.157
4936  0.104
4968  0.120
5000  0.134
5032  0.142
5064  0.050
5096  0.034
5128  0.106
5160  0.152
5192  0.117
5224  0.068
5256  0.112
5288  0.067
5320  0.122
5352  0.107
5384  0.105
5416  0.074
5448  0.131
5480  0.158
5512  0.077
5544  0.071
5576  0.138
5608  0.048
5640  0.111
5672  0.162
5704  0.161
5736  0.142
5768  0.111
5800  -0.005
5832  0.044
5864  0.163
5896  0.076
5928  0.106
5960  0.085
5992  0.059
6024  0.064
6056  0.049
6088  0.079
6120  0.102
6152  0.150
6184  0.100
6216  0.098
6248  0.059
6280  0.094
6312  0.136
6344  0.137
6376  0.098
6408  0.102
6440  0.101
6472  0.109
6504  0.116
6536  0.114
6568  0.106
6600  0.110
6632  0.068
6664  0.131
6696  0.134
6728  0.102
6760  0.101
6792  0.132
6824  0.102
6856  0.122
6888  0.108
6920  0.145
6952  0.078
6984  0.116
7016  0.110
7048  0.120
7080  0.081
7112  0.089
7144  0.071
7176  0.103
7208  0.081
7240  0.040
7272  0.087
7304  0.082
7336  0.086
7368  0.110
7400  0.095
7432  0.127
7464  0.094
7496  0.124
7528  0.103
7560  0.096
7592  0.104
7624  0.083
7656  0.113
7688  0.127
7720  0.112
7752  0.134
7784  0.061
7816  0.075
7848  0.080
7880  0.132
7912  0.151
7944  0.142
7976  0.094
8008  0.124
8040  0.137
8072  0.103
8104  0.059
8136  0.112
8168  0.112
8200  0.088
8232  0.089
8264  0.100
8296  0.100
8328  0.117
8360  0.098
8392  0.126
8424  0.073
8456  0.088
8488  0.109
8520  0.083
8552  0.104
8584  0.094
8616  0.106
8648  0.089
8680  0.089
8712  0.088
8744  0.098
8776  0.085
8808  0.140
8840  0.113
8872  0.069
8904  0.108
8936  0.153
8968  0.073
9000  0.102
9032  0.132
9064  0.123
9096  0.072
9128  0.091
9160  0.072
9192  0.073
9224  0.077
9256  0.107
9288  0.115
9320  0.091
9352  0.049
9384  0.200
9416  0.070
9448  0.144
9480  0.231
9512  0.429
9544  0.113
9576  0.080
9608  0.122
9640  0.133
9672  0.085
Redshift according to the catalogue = 1.55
